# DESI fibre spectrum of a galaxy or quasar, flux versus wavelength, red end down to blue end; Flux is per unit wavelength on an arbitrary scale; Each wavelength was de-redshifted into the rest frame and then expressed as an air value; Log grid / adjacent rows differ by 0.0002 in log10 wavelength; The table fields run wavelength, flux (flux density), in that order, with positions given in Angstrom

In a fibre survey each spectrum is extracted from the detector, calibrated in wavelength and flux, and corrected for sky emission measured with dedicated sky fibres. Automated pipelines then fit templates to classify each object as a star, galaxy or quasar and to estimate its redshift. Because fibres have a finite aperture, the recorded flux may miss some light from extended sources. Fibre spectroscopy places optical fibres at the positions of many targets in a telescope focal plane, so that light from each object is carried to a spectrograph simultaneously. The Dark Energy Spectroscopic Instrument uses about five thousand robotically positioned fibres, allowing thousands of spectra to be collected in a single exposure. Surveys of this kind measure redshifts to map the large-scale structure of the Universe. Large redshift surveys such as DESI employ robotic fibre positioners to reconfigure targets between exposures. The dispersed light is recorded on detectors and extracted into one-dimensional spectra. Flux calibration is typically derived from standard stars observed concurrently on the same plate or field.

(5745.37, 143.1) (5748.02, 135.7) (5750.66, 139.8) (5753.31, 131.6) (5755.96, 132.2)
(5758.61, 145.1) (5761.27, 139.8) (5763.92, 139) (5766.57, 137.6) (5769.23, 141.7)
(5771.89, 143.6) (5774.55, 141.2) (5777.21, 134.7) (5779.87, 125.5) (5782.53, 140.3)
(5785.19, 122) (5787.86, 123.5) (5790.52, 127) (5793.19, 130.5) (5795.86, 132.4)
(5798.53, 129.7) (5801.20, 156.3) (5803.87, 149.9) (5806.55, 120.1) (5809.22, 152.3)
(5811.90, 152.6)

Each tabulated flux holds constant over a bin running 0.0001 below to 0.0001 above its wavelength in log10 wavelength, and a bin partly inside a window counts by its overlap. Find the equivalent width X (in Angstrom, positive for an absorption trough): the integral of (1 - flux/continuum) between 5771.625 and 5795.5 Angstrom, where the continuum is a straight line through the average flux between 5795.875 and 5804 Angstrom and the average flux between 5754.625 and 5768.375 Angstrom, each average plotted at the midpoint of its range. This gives 1.6 Angstrom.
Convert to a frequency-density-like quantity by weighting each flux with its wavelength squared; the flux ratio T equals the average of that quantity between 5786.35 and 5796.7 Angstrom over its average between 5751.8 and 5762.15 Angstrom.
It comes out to 0.95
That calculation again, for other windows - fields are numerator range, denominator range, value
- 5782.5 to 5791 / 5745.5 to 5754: 0.93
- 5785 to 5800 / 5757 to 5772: 0.92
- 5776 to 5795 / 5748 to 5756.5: 0.97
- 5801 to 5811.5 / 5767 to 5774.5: 1.03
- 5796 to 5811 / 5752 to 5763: 1.05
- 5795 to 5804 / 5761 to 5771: 1.03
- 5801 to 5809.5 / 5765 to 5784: 1.04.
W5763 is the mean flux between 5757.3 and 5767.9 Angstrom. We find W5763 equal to 140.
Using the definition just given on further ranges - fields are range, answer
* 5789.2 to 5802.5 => 135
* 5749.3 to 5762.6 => 138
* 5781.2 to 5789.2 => 129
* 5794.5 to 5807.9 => 138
